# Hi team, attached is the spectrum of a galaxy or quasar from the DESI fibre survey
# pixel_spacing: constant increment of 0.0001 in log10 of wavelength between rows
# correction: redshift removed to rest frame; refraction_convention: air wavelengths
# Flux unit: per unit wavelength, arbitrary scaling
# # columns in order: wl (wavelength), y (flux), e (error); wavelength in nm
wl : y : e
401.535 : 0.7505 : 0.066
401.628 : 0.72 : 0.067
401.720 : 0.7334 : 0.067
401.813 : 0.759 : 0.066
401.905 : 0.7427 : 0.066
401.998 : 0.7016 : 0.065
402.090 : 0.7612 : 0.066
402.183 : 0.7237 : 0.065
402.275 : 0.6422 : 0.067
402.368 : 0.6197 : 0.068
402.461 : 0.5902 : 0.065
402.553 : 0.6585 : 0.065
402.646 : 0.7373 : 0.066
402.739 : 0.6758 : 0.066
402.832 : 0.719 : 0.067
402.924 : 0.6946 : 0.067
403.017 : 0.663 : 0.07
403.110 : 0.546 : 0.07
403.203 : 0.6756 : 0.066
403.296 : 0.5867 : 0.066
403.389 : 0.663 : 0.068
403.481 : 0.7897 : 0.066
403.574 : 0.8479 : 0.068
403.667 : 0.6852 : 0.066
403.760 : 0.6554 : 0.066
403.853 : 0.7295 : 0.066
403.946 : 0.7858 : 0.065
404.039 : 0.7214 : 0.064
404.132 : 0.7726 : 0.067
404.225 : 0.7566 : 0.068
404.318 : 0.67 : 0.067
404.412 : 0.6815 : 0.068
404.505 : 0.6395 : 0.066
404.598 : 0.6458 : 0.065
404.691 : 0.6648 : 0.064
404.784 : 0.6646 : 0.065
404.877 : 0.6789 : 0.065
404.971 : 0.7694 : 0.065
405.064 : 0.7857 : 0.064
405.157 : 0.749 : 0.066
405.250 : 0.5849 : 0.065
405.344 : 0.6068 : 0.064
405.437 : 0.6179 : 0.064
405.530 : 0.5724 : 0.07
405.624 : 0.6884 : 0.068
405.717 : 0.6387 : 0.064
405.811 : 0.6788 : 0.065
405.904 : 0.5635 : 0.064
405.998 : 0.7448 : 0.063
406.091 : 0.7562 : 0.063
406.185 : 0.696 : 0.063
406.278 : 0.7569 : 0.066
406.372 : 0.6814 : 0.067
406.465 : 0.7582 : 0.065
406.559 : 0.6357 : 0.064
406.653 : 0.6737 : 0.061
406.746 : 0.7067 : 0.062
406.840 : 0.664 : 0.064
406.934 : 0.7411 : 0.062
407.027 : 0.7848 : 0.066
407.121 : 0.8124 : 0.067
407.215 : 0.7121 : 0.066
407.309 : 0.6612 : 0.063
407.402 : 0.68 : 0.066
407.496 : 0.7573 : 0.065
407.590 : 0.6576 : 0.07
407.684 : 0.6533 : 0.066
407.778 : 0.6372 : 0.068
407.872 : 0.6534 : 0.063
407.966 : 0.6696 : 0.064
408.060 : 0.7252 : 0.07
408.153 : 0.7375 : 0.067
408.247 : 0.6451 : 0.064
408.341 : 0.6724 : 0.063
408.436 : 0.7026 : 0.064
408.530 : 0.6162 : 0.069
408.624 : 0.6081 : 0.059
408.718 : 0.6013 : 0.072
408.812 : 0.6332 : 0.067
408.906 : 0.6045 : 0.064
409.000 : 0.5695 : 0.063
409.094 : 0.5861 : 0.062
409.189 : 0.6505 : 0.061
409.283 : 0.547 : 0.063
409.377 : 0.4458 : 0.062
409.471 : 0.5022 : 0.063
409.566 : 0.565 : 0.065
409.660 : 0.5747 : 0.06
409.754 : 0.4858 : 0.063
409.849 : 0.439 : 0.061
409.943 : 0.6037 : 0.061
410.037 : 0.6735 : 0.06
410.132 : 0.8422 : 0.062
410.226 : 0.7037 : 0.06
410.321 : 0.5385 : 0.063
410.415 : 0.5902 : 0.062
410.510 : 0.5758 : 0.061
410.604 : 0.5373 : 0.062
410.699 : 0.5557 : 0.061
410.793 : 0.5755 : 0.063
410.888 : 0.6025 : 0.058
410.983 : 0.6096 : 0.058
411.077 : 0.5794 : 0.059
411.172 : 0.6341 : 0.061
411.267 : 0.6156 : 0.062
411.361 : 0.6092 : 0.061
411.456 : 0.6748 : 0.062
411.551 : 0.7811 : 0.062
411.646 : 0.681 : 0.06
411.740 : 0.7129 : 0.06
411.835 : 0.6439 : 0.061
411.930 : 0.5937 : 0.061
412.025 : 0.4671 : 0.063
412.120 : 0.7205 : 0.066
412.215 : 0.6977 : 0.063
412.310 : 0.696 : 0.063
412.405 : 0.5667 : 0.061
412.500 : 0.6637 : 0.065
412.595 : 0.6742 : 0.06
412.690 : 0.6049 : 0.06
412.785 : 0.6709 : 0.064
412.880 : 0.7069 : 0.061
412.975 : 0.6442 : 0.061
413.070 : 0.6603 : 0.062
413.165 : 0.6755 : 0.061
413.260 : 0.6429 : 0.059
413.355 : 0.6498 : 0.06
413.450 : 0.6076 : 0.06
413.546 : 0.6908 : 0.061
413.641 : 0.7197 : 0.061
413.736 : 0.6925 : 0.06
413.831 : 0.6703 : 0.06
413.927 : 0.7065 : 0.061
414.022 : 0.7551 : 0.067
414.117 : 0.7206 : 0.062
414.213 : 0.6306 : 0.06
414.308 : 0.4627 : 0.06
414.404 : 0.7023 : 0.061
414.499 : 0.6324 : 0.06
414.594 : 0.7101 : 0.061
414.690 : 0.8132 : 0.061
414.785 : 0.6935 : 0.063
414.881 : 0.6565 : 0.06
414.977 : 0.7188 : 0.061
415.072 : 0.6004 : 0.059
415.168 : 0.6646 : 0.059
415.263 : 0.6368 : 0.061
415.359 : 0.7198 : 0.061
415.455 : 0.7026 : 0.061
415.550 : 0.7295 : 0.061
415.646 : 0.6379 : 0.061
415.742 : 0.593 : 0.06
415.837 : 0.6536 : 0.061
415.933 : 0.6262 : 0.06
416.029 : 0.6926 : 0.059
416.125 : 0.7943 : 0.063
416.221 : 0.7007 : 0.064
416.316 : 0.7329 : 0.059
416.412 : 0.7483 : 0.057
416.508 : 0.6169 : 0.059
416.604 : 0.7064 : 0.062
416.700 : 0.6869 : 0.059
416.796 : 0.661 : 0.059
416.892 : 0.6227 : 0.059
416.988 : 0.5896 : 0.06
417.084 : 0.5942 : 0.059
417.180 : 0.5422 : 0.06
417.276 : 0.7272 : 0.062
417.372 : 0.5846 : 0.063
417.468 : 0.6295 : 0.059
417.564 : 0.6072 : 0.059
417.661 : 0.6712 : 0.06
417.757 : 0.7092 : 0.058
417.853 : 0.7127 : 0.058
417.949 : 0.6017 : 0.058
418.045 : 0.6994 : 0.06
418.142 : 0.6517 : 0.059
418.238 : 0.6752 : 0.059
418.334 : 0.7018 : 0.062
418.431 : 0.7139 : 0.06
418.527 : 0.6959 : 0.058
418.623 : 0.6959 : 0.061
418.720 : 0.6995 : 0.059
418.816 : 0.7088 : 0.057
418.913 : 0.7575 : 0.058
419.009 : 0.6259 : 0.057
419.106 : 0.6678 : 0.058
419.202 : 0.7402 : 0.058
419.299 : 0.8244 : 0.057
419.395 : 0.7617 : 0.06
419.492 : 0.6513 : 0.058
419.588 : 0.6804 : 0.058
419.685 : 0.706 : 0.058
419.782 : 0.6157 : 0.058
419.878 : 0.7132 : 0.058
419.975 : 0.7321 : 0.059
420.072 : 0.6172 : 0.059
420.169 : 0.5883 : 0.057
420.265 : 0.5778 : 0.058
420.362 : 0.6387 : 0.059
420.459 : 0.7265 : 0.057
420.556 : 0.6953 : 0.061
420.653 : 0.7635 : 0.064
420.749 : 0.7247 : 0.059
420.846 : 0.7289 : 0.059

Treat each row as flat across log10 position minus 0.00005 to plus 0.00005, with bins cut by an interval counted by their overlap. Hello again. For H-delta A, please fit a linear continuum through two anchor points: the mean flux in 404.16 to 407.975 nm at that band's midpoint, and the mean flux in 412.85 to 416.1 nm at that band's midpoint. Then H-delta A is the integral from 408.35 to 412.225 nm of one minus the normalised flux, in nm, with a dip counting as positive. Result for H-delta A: 0.40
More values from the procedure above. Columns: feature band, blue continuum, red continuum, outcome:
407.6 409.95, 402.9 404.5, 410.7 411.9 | 0.19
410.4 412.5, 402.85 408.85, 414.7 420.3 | 0.17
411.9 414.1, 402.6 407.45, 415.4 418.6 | 0.05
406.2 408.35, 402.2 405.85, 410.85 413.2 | -0.10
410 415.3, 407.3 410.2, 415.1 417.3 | -0.04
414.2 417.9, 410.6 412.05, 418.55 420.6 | -0.03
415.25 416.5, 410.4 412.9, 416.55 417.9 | -0.09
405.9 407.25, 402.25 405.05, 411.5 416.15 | -0.07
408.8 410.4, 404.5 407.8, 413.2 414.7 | 0.22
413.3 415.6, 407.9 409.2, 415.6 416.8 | -0.02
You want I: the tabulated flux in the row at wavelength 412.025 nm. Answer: 0.4671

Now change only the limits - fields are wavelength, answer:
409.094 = 0.5861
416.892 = 0.6227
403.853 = 0.7295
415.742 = 0.593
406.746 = 0.7067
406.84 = 0.664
